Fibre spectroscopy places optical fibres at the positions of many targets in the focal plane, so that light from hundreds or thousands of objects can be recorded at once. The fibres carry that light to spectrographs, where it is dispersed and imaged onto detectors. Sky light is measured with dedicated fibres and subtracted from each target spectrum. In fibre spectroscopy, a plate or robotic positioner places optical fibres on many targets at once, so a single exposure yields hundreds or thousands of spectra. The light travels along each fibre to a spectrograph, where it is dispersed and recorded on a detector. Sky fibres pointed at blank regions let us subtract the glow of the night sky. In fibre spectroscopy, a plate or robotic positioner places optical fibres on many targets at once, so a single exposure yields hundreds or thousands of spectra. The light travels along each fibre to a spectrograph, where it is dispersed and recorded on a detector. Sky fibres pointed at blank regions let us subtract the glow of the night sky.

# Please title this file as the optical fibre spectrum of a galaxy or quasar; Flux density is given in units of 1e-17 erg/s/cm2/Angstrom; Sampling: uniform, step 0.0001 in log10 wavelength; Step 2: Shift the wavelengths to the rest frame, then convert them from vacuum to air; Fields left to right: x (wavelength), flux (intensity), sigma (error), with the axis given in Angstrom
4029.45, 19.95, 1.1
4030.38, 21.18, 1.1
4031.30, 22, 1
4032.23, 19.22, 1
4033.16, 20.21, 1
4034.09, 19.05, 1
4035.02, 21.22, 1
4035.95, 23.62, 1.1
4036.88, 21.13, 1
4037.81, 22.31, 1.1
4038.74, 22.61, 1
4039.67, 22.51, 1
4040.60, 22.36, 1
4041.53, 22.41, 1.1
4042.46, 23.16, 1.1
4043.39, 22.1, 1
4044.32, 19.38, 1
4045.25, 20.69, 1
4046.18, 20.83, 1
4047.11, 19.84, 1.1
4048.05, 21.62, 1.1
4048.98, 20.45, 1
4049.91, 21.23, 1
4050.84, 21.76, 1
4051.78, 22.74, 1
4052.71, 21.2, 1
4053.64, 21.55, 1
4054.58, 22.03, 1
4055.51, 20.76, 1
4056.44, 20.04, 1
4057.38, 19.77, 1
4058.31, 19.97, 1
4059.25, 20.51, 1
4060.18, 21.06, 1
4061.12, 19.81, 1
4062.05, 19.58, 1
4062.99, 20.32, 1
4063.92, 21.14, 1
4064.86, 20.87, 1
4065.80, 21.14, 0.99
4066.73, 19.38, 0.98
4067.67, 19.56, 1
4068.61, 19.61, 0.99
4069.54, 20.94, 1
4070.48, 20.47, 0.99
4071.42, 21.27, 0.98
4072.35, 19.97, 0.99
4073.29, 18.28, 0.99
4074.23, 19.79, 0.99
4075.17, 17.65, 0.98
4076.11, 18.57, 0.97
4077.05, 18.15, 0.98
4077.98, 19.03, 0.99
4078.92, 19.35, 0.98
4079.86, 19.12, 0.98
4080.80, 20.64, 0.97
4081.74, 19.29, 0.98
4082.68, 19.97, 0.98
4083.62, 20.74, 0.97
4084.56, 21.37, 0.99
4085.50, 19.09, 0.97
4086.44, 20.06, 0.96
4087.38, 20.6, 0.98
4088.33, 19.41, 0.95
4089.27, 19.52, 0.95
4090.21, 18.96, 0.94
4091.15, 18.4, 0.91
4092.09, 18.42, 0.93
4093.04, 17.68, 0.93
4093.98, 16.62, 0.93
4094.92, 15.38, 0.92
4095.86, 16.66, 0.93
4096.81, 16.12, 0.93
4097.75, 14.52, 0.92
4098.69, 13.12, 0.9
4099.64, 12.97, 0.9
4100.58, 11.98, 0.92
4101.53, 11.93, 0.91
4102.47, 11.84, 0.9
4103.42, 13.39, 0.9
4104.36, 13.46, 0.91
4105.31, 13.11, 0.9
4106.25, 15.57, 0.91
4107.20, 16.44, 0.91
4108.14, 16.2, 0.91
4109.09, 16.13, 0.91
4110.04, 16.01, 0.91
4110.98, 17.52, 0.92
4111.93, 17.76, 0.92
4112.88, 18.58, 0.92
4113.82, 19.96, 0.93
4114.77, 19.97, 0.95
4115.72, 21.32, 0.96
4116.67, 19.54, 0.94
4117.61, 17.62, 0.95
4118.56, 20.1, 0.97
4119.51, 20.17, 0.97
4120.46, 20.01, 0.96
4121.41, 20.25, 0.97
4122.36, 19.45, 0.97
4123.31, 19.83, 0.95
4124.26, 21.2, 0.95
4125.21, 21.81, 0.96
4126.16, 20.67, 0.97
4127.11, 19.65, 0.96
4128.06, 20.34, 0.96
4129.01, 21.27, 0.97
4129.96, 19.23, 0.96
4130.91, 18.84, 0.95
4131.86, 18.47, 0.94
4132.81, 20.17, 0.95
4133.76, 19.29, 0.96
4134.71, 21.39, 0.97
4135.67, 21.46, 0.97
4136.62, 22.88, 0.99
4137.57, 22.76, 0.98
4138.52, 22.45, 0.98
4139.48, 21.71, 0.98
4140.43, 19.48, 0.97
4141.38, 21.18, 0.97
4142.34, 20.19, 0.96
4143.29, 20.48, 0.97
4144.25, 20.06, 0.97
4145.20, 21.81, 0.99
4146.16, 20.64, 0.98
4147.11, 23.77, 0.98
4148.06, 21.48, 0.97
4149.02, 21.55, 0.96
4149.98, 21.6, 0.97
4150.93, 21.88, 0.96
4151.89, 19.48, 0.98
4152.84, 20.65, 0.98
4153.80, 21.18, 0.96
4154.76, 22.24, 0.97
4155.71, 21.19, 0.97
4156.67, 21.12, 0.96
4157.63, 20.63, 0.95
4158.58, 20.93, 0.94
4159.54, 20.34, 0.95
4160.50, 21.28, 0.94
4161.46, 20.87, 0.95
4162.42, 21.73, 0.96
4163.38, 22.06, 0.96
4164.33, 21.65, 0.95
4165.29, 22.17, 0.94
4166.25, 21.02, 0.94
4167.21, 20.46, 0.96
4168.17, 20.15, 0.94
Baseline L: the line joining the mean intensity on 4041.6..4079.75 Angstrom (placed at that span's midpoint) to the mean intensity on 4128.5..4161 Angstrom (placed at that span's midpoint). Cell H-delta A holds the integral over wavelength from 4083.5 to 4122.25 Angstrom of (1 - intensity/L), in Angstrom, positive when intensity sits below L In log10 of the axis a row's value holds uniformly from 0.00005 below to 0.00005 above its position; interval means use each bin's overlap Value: 6.4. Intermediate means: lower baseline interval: 20.4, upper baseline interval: 21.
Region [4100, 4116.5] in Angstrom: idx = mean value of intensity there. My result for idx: 16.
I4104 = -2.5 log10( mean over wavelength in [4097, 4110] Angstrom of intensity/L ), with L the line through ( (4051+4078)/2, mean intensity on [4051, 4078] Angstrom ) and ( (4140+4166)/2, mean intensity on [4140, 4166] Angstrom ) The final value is 0.42 mag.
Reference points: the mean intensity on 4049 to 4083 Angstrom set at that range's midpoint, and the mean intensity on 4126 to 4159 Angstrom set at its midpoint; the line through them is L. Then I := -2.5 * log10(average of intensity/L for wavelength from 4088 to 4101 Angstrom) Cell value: 0.24 mag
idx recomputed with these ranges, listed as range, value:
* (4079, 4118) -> 17.3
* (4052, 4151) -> 19.2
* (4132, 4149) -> 21.2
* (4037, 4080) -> 20.6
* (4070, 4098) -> 18.9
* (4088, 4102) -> 16.1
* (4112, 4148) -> 20.5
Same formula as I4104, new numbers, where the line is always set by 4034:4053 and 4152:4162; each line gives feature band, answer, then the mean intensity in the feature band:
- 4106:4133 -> 0.11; 19.1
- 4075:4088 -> 0.10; 19.6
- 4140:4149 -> 0.00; 21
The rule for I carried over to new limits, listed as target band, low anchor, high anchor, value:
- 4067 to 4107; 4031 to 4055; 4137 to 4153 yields 0.206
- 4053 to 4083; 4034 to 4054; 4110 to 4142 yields 0.062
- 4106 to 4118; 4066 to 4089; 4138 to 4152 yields 0.144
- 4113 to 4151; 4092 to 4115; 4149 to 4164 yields -0.116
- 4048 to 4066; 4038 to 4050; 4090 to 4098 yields -0.028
